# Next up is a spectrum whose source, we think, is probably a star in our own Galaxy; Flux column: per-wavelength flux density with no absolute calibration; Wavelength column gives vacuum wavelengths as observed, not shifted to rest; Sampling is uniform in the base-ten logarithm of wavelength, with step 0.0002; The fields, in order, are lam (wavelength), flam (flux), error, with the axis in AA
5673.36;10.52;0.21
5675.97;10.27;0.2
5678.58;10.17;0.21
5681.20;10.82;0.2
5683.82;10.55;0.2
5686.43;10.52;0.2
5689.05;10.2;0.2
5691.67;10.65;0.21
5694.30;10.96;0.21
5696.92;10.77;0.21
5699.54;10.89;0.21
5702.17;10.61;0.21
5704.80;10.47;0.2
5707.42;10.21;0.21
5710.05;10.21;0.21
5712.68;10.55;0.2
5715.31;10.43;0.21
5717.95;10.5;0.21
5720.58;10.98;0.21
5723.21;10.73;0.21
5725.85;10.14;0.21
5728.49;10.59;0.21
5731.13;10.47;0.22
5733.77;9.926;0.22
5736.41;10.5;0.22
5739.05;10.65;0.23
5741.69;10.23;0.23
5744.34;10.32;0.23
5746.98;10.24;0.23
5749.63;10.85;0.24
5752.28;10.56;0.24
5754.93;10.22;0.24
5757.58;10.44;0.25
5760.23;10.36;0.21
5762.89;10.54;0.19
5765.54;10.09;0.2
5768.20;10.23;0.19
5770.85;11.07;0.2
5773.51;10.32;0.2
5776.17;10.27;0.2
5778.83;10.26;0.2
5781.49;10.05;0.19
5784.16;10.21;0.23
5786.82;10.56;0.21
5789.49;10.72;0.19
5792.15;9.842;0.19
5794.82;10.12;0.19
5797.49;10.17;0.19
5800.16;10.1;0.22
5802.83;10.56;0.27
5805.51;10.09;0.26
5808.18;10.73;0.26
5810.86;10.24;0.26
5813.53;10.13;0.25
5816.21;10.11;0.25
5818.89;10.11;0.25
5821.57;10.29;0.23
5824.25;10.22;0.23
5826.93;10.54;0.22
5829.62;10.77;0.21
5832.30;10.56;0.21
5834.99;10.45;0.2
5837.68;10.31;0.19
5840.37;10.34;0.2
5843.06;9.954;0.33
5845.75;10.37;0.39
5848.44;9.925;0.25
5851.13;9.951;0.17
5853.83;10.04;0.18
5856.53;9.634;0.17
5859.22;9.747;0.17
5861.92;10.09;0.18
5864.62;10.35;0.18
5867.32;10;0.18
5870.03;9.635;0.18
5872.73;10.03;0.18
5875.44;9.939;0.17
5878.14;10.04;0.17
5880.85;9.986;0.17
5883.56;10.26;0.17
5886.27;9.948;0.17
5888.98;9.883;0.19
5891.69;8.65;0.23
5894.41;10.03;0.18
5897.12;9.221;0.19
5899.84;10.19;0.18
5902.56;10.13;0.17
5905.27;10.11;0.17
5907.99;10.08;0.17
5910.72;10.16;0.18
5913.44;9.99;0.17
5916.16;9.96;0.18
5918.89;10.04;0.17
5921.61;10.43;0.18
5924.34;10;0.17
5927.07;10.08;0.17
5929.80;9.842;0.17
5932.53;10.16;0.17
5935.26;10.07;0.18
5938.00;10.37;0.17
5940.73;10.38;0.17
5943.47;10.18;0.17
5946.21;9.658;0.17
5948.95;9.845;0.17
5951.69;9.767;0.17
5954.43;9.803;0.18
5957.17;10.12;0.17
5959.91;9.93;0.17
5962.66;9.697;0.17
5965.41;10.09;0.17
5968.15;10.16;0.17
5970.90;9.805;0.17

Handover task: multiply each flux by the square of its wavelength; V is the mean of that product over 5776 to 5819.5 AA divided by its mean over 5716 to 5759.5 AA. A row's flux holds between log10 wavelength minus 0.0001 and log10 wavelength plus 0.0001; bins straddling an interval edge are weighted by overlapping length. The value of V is 1.0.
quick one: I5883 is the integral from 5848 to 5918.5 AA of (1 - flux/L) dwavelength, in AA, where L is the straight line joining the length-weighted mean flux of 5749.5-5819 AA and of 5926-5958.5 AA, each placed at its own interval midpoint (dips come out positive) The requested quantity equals 1.47 AA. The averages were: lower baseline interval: 10.3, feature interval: 9.92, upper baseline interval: 10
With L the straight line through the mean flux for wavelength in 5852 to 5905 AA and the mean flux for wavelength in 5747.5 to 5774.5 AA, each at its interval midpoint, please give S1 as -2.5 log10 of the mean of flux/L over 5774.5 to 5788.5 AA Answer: 0.01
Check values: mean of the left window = 10.5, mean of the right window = 9.89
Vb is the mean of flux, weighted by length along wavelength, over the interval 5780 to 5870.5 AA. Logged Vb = 10.2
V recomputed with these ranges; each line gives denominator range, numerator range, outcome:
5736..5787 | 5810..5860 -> 1.01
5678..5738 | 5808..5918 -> 1.01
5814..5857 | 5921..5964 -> 1.01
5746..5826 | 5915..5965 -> 1.02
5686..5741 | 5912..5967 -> 1.03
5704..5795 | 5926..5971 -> 1.03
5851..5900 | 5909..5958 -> 1.04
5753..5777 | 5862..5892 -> 0.99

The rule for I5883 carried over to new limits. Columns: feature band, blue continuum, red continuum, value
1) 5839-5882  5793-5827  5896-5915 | 0.5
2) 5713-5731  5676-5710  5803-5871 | -0.1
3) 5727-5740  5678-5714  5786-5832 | 0.1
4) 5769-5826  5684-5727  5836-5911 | -0.4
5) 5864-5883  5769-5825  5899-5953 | 0.3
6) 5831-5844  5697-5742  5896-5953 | -0.1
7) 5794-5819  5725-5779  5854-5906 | -0.2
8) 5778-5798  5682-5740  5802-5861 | 0.2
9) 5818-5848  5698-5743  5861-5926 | -0.6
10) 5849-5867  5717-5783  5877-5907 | 0.0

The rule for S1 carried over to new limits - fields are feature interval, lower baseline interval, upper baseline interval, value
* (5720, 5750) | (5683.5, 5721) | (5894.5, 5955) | 0.004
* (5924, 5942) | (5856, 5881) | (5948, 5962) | -0.025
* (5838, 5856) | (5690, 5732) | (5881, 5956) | 0.010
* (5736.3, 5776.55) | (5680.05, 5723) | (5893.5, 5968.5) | 0.002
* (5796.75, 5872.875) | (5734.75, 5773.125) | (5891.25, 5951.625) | 0.004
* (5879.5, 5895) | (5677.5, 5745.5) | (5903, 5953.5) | 0.040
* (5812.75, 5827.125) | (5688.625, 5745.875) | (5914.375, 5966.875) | 0.007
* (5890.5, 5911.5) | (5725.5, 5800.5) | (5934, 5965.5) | 0.029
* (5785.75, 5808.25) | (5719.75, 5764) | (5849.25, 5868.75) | -0.008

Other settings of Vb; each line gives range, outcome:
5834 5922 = 9.99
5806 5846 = 10.3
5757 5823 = 10.3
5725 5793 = 10.4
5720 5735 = 10.4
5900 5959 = 10.1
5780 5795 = 10.3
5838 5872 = 10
